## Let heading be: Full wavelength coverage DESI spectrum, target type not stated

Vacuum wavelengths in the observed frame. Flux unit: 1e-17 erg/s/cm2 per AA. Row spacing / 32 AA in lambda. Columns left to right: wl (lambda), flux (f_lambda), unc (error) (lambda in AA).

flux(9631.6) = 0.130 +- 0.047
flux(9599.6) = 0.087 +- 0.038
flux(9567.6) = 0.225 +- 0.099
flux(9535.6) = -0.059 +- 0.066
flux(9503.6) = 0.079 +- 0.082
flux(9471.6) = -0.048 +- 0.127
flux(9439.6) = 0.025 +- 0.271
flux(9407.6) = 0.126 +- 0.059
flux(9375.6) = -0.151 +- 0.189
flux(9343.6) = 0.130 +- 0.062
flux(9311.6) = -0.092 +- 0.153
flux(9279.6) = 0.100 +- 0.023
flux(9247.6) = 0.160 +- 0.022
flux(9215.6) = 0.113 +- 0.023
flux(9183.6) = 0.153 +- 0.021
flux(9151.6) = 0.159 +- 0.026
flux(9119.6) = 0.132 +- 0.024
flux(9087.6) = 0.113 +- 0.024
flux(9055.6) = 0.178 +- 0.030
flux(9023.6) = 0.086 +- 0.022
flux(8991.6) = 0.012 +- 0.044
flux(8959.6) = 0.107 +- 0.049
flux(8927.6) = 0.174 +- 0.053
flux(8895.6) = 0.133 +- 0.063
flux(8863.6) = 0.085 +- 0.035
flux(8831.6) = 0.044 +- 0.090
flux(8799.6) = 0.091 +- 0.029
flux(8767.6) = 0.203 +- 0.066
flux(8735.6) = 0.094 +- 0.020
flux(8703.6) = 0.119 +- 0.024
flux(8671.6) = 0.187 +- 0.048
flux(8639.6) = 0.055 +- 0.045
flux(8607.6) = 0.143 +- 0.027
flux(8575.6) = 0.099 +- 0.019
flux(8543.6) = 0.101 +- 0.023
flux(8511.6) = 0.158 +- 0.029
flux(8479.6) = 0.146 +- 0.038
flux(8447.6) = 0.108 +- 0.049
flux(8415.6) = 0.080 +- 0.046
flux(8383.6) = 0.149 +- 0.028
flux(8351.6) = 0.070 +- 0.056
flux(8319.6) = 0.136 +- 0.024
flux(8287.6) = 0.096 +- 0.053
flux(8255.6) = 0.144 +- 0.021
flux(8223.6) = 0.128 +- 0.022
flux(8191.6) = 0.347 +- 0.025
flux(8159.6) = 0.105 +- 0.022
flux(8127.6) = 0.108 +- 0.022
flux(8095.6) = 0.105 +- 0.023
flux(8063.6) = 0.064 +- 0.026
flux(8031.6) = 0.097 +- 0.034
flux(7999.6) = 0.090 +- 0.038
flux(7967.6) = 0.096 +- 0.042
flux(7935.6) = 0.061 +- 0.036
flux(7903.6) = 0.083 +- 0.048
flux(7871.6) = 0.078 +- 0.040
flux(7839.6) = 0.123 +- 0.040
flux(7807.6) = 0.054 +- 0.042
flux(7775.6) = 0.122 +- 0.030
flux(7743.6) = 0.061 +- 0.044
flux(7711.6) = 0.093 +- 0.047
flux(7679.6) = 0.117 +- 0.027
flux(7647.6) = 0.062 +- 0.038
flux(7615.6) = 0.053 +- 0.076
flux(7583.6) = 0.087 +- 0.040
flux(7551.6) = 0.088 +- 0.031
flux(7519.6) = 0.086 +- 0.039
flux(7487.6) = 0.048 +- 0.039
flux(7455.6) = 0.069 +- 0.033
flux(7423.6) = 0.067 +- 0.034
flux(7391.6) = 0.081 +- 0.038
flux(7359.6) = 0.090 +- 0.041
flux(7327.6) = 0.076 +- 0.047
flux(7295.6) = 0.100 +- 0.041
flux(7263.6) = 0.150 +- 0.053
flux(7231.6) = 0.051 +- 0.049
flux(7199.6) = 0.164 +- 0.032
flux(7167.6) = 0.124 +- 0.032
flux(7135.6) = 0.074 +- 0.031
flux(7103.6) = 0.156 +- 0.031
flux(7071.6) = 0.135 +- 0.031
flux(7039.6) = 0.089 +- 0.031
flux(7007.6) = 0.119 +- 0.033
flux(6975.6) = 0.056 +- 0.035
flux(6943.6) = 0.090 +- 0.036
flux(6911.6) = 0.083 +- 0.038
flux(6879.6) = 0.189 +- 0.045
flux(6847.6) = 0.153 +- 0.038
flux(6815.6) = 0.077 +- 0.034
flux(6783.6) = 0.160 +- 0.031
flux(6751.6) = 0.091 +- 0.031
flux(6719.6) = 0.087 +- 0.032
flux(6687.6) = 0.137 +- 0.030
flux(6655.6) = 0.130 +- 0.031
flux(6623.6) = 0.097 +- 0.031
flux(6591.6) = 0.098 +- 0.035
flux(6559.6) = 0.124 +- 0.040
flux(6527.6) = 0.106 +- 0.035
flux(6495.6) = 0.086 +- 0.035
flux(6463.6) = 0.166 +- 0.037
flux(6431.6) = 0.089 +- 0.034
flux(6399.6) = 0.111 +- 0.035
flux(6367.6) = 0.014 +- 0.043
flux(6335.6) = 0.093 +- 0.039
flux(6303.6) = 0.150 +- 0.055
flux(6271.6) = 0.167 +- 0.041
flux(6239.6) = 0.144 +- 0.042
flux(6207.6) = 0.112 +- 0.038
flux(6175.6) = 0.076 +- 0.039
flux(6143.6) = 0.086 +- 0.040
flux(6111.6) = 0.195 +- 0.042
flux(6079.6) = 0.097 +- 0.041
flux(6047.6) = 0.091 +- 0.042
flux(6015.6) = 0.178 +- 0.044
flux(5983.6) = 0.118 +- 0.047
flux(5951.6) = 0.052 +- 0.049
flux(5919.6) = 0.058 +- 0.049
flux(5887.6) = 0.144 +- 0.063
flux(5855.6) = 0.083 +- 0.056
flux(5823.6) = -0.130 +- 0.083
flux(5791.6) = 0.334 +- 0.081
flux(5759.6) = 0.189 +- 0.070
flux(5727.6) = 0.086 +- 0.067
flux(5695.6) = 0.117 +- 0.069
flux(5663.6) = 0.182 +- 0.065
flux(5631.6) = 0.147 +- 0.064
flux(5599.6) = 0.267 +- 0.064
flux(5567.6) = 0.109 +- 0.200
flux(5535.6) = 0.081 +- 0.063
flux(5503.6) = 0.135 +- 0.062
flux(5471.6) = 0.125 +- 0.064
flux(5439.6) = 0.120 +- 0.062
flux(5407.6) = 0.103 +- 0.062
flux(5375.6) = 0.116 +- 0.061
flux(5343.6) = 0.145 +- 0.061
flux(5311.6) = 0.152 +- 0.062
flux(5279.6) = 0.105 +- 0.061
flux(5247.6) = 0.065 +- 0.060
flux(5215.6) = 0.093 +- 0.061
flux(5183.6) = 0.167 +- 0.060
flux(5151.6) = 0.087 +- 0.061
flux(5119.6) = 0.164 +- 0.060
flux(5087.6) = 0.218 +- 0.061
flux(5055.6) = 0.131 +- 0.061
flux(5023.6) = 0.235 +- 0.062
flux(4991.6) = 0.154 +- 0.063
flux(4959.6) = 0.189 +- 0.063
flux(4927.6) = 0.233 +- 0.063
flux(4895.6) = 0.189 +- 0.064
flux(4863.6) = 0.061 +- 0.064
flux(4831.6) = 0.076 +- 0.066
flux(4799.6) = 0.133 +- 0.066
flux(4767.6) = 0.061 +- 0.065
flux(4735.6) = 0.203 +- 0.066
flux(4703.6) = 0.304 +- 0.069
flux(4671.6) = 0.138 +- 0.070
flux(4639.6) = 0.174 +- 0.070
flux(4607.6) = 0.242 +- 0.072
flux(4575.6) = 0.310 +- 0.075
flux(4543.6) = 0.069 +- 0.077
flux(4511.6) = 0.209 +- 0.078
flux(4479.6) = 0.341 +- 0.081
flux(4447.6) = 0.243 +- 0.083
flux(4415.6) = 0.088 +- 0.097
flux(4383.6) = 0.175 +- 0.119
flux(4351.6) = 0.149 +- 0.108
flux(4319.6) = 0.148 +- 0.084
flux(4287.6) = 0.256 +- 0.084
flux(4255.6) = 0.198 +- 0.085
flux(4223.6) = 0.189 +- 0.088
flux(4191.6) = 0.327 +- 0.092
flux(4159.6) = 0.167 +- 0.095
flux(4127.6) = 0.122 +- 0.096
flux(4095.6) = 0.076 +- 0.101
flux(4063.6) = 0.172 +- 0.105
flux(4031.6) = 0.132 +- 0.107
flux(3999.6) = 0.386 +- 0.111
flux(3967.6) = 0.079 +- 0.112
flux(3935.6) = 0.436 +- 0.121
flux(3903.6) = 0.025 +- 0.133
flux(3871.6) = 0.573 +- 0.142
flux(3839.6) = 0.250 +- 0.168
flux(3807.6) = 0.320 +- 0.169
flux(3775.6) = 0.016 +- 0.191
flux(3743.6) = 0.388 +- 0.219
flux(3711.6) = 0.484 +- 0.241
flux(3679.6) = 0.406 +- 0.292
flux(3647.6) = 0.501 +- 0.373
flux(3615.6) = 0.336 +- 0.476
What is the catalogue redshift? 1.199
